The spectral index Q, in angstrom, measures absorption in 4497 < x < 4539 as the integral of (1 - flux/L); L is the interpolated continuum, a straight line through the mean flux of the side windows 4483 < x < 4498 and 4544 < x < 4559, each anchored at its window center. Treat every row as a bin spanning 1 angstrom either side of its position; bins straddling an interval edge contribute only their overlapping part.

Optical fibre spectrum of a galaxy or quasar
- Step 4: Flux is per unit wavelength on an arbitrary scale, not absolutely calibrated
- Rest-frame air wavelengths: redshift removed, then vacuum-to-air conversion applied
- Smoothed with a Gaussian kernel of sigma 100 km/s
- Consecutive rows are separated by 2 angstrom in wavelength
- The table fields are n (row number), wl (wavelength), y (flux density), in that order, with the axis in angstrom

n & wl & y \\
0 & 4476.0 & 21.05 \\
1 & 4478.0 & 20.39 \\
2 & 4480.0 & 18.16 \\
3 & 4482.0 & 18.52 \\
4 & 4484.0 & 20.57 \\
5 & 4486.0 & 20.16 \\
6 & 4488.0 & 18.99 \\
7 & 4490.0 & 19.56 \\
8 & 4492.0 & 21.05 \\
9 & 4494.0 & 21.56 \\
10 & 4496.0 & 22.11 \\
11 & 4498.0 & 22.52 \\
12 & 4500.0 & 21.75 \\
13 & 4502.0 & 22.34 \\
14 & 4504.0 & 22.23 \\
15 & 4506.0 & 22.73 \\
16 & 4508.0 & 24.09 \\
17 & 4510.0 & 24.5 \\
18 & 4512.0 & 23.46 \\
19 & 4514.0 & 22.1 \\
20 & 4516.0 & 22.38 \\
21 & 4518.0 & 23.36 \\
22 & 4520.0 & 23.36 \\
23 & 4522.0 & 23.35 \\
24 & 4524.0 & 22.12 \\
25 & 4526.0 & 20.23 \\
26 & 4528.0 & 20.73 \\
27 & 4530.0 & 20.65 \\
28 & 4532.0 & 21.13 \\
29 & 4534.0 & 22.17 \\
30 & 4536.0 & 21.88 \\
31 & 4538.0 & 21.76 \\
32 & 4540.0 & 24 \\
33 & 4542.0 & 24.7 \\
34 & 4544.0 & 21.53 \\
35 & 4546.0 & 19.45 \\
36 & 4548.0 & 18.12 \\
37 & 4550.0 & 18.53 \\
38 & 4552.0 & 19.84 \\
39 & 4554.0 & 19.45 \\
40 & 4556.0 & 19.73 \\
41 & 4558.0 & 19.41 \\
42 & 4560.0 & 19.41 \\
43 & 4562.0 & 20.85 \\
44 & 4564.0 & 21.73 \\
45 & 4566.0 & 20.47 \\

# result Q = -4.64 angstrom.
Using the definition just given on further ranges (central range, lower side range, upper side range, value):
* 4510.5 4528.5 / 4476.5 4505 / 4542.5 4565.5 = -1.84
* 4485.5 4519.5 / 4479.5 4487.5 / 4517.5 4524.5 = -1.31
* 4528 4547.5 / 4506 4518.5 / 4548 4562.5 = -0.71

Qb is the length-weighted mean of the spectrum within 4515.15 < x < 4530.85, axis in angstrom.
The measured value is 22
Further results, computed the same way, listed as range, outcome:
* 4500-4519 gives 23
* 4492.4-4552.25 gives 22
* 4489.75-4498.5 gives 21.4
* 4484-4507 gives 21.3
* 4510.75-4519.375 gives 22.9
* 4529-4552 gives 21.2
